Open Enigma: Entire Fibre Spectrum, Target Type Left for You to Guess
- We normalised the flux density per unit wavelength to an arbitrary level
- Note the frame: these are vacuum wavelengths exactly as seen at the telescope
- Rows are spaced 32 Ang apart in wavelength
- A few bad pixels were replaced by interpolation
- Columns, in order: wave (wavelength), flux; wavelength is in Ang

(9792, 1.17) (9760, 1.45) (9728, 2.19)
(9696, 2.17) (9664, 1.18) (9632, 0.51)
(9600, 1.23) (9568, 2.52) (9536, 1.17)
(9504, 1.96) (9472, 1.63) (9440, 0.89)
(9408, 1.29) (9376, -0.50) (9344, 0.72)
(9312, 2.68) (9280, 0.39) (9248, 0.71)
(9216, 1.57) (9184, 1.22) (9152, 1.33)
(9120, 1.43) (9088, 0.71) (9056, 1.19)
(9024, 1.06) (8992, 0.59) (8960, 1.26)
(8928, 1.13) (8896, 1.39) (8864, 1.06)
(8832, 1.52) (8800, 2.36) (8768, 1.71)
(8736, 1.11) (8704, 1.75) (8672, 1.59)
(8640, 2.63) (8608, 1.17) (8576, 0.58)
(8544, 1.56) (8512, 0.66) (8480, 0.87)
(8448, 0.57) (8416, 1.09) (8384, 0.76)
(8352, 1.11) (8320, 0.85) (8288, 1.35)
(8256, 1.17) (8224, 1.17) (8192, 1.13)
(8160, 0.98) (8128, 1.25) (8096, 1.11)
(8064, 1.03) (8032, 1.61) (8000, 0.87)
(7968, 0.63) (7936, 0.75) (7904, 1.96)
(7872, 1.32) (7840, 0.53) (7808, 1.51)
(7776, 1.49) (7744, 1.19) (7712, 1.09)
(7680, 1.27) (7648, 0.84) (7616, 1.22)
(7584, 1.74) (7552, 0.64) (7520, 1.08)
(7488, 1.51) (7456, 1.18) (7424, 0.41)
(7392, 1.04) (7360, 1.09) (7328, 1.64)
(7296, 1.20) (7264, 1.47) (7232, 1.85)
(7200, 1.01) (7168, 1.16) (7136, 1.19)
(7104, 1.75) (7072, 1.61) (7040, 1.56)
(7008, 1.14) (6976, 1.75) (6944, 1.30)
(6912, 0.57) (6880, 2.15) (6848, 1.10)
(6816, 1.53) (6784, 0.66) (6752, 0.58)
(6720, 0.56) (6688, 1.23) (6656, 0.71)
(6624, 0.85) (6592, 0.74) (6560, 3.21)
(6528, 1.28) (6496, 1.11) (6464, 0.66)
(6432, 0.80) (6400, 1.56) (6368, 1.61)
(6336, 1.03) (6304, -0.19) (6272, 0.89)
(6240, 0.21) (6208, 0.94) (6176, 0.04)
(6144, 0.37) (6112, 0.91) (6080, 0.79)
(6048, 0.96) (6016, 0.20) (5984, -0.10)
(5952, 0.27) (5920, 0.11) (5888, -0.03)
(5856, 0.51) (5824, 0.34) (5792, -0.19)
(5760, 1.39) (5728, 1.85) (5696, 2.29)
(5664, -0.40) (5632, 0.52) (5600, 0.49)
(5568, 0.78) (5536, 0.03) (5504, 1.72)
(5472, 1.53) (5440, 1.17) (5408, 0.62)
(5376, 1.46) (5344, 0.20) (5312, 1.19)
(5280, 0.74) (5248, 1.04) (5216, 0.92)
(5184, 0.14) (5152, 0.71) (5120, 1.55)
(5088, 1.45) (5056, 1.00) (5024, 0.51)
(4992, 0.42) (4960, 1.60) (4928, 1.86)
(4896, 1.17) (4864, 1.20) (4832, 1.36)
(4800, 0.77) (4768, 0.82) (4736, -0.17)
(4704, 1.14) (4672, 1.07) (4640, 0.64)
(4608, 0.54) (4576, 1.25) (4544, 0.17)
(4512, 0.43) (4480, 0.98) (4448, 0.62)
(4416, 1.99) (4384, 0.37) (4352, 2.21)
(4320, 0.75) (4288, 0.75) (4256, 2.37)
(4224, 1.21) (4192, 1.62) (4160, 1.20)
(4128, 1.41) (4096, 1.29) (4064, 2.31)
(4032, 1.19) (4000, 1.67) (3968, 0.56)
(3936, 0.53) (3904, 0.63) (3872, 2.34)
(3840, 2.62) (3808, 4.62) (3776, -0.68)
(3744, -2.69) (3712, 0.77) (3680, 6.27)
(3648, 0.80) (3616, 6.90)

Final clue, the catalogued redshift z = 0.76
